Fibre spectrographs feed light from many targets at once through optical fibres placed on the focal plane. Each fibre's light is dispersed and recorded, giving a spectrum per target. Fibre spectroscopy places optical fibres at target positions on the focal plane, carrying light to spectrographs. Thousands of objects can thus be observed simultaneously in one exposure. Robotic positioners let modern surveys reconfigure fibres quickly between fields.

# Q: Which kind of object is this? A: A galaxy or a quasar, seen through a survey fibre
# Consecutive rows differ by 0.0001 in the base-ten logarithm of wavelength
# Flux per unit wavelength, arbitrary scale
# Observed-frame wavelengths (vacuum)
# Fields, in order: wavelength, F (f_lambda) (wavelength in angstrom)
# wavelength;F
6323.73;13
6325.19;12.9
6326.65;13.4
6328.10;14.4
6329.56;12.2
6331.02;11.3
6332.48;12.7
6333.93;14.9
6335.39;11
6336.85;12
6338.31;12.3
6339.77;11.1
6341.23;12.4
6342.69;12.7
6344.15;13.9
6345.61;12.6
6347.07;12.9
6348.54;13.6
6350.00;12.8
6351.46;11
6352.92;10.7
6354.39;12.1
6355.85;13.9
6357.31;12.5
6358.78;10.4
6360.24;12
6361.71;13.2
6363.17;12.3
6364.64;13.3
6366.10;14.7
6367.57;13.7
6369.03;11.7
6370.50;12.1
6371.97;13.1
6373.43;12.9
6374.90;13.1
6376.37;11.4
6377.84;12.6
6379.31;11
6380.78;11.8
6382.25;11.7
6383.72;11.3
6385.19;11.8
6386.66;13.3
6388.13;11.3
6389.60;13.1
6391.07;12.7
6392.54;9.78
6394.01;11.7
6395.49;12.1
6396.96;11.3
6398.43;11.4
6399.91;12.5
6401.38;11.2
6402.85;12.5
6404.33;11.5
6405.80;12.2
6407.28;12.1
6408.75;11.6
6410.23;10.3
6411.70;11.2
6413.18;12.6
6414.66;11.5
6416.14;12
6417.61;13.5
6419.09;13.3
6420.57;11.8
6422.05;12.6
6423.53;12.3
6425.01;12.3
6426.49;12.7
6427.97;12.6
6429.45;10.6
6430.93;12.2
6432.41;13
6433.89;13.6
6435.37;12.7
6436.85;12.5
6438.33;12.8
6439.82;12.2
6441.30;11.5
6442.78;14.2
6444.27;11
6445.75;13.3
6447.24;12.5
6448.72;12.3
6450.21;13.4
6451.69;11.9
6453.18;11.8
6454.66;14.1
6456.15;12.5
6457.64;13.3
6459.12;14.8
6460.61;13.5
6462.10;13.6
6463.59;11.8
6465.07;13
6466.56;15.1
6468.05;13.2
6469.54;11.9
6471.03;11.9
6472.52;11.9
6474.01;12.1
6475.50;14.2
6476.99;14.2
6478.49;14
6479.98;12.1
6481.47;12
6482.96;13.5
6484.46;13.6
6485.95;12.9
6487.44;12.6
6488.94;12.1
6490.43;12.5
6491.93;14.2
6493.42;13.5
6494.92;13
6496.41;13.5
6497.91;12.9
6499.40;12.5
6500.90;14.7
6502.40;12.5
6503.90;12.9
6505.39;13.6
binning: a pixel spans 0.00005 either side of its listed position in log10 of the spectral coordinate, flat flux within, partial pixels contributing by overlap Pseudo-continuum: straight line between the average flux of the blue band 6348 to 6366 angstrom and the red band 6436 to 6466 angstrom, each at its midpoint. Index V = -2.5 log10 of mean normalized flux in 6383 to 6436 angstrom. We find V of 0.05 mag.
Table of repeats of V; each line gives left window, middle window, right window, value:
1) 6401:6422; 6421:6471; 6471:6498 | -0.023 mag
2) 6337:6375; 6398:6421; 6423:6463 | 0.061 mag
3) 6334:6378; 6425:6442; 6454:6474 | 0.044 mag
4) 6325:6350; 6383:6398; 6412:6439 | 0.065 mag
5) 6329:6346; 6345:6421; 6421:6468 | 0.035 mag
